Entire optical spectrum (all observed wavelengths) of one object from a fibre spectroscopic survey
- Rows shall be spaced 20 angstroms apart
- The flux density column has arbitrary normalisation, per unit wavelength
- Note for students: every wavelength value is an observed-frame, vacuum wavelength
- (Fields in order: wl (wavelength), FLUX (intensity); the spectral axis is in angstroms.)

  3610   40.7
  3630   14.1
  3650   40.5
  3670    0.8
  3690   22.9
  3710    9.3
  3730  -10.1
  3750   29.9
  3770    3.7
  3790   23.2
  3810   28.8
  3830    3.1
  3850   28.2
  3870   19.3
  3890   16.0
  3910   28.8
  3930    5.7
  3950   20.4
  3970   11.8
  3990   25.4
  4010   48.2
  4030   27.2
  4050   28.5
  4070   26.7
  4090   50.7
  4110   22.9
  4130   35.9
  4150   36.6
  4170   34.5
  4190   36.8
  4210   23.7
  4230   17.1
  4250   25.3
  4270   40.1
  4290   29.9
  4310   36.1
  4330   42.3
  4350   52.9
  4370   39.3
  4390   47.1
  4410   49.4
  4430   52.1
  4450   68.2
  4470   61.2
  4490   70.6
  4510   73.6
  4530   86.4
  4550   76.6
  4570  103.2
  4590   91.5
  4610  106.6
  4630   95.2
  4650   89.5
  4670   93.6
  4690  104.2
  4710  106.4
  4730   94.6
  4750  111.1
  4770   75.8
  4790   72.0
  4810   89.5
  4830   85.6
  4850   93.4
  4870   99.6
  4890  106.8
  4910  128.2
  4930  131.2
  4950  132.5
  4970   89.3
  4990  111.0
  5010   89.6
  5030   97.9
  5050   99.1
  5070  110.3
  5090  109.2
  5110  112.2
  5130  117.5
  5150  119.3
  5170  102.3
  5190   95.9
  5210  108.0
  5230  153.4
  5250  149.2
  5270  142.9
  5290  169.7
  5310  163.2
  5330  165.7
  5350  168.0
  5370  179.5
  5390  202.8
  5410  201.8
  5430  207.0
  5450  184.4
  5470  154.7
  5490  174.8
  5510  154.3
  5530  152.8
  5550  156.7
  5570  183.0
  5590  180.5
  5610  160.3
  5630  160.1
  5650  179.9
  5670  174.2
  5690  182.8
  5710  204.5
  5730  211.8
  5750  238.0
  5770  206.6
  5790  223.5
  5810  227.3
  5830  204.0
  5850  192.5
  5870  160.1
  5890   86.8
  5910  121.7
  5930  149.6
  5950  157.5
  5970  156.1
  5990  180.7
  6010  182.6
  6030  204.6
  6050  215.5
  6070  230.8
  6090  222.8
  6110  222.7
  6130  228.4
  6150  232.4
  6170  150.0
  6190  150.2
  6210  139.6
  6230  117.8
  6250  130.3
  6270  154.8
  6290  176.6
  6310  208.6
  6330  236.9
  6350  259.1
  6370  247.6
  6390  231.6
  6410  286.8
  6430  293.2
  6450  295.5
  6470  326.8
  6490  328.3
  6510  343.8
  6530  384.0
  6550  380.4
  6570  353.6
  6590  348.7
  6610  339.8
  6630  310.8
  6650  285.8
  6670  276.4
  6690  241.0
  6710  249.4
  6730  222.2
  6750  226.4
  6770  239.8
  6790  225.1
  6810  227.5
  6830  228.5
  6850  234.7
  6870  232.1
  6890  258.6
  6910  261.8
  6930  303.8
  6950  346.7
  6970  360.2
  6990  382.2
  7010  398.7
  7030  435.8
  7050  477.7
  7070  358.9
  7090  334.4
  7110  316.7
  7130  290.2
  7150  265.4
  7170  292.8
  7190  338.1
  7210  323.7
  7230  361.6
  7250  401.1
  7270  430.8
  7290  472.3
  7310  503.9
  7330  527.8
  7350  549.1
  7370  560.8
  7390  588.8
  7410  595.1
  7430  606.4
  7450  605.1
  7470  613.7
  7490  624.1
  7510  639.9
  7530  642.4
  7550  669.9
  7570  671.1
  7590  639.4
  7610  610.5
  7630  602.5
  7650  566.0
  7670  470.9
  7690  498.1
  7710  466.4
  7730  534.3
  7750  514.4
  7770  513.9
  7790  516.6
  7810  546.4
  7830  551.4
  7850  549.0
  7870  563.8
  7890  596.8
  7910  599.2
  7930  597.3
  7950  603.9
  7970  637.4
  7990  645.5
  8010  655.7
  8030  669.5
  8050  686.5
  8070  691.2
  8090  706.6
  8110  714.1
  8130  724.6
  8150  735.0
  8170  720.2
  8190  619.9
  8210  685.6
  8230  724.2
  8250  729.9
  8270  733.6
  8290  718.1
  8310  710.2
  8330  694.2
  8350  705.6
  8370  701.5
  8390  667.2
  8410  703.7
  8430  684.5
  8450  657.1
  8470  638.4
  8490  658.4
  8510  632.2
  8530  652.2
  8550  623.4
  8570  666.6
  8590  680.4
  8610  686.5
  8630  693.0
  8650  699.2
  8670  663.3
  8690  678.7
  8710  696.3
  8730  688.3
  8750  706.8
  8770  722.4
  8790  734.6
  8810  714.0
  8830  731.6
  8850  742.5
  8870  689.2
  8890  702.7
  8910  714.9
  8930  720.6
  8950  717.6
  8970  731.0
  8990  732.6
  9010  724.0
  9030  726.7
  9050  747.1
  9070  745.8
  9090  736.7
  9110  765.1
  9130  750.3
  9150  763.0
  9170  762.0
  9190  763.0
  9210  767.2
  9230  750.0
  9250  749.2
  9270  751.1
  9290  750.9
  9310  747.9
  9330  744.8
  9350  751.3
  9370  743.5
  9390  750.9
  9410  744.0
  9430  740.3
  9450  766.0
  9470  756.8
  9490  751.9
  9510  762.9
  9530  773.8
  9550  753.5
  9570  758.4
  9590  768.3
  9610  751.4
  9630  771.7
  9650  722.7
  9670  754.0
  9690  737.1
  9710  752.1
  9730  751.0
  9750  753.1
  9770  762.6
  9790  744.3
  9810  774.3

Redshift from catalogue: 0.000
